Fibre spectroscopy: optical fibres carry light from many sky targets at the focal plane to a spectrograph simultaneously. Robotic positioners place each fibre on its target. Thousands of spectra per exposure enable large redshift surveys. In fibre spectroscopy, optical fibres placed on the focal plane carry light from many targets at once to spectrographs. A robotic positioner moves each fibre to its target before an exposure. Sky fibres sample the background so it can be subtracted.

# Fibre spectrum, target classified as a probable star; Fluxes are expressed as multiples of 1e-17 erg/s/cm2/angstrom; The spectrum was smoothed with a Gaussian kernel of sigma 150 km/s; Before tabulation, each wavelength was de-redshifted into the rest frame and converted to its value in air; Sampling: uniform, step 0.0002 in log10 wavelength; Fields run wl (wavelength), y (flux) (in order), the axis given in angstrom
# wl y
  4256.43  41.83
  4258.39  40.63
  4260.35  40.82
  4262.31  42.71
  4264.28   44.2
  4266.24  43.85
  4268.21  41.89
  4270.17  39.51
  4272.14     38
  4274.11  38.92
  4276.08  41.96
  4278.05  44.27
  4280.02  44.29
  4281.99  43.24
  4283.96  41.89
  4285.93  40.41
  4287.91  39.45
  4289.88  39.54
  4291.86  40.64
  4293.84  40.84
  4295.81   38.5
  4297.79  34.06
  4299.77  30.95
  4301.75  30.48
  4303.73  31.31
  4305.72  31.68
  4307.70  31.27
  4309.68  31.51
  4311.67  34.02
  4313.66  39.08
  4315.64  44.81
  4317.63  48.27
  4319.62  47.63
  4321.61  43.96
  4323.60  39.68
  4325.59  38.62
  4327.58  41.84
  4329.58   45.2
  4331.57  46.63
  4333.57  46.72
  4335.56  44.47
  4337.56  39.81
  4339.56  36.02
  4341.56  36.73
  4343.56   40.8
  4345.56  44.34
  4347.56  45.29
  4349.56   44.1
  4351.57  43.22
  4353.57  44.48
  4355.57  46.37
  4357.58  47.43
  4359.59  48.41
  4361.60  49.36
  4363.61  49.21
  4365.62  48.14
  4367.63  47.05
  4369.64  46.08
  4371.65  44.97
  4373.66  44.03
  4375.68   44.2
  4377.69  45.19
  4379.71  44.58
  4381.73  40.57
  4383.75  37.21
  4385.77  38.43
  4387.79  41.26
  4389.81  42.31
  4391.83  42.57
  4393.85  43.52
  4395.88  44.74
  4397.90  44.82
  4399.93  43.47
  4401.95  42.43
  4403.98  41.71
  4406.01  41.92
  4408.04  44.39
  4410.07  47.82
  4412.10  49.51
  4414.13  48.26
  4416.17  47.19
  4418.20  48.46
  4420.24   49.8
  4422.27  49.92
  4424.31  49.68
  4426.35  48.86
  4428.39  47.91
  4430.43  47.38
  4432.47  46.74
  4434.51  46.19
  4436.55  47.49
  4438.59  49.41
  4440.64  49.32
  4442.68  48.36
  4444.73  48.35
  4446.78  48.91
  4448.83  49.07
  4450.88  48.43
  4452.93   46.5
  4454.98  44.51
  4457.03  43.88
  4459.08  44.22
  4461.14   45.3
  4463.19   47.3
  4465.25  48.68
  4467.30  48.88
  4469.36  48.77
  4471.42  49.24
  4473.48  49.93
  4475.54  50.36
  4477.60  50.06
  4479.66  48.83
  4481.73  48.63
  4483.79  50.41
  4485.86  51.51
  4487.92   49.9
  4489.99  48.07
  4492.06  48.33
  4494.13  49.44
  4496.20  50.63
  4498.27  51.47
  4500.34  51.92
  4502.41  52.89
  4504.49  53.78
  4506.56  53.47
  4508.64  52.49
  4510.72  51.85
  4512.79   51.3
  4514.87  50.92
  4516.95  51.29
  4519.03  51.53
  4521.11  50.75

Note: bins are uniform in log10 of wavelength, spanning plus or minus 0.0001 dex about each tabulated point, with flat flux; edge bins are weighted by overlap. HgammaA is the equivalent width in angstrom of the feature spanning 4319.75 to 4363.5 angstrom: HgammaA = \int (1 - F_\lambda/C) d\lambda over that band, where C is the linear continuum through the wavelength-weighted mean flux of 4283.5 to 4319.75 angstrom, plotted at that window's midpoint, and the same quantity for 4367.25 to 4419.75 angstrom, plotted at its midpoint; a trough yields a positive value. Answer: -3.64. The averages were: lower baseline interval 37.4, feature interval 43.7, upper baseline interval 44.1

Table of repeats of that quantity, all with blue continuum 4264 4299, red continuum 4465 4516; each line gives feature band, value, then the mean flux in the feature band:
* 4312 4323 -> -0.4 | 43.9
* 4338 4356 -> 0.7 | 42.2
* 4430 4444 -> 0.0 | 47.9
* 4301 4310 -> 2.3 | 31.3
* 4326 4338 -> -0.3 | 44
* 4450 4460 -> 0.7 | 45.5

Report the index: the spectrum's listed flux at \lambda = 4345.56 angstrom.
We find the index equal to 44.34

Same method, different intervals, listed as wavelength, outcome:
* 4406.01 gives 41.92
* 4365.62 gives 48.14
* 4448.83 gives 49.07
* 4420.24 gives 49.8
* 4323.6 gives 39.68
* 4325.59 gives 38.62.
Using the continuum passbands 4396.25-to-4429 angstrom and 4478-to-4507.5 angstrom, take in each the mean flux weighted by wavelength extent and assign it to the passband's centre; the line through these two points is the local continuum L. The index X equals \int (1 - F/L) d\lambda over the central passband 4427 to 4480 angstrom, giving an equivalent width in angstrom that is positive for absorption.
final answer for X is 0.9 angstrom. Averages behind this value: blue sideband 46.6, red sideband 50.6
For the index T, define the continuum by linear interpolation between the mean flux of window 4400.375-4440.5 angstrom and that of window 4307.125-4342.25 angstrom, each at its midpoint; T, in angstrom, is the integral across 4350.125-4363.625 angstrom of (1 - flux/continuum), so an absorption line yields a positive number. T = -1.12 angstrom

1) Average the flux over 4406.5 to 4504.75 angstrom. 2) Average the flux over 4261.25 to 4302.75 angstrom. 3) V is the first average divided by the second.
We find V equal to 1.22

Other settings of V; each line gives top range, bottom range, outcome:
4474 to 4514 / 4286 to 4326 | 1.34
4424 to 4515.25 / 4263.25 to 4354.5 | 1.22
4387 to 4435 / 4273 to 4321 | 1.18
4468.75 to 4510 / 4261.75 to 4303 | 1.27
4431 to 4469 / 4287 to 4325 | 1.25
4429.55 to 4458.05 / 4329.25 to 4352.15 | 1.11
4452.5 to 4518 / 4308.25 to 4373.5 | 1.14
